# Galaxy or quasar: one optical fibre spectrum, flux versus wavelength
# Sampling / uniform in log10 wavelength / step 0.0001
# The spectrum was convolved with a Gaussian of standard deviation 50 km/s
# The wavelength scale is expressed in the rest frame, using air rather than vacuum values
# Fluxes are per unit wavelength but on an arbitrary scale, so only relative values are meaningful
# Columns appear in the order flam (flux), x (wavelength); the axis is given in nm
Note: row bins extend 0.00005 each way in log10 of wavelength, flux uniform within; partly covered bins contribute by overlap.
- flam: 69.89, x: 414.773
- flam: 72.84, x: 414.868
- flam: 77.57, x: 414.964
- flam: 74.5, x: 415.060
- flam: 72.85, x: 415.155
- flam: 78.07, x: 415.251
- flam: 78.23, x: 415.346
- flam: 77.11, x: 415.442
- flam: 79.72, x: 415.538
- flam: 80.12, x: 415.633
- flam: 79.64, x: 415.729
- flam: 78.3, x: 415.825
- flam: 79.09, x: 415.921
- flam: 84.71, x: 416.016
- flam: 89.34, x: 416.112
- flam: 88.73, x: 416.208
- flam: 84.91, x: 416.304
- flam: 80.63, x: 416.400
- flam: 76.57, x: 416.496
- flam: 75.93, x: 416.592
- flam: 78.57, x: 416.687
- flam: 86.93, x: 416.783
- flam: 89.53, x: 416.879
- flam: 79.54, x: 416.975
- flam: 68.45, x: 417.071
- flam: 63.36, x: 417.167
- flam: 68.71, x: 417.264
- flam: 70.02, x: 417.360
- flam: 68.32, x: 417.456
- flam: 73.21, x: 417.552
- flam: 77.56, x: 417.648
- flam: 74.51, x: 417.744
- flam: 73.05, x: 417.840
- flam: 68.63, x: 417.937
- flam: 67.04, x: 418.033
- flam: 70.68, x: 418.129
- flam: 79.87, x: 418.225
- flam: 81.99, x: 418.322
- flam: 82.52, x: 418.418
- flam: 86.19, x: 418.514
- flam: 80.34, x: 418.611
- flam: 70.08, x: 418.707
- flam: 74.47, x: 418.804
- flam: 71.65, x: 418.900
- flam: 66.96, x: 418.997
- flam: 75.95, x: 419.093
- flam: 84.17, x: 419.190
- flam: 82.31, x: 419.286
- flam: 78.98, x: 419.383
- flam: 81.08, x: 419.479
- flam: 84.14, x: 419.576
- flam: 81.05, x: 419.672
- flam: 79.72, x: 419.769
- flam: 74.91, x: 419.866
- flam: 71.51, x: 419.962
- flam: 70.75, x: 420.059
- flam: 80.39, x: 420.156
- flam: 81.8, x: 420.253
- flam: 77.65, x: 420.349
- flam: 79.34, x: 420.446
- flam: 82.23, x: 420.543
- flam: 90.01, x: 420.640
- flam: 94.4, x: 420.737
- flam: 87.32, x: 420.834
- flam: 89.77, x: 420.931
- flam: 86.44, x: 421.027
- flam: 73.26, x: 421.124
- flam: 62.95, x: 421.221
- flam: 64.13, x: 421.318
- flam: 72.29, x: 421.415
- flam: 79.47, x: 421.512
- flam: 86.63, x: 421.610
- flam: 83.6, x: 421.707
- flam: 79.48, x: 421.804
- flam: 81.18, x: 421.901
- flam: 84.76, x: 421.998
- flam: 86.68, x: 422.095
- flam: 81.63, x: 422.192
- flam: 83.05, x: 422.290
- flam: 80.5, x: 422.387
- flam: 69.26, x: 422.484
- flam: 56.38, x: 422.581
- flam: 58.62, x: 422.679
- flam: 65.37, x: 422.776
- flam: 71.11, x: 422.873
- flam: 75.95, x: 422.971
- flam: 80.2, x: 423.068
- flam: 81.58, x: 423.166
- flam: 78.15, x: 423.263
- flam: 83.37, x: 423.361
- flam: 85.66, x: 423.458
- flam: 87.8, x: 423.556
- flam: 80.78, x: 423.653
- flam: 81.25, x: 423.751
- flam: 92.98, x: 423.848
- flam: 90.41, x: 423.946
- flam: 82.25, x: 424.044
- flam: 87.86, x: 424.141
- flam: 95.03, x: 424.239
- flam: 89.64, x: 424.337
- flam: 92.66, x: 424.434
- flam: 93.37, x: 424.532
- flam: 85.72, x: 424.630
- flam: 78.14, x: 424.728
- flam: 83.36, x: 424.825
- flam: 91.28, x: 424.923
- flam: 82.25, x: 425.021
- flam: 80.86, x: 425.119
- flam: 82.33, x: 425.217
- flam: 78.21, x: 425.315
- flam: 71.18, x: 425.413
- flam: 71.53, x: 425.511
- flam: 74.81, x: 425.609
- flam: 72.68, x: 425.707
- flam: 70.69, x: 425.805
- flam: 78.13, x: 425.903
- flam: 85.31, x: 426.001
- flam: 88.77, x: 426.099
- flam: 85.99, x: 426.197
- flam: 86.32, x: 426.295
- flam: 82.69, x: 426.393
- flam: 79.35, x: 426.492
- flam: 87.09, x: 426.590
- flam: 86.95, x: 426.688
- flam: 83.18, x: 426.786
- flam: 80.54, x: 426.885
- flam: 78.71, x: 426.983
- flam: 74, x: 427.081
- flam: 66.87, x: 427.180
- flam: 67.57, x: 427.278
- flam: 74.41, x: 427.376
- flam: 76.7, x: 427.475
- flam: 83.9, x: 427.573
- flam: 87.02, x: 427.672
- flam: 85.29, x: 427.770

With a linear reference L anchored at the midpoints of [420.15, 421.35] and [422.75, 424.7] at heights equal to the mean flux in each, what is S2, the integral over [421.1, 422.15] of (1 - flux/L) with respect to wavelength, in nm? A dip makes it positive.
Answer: 0.05 nm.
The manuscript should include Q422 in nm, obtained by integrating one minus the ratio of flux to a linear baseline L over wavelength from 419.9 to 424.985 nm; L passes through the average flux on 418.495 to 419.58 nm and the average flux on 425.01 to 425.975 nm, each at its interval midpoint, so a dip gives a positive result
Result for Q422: -0.27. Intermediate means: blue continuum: 77.5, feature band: 81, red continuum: 76.2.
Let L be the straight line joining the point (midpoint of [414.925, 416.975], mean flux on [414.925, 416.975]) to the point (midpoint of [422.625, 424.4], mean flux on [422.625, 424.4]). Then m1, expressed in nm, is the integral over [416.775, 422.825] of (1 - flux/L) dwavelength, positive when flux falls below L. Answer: 0.30 nm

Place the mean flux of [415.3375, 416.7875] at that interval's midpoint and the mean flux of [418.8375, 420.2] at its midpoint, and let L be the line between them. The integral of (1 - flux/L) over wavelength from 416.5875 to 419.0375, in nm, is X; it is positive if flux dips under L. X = 0.13 nm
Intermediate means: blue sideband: 81.1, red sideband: 77.4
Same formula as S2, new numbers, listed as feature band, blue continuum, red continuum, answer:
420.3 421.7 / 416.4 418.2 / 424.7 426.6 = -0.06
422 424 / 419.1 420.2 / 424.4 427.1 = 0.04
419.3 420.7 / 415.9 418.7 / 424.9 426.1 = -0.04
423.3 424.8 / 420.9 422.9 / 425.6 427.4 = -0.18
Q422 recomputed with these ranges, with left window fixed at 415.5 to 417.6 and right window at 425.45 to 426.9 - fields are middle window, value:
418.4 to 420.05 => 0.028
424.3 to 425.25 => -0.065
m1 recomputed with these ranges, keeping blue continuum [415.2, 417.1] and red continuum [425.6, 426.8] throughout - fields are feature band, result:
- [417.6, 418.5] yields 0.06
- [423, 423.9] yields -0.02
